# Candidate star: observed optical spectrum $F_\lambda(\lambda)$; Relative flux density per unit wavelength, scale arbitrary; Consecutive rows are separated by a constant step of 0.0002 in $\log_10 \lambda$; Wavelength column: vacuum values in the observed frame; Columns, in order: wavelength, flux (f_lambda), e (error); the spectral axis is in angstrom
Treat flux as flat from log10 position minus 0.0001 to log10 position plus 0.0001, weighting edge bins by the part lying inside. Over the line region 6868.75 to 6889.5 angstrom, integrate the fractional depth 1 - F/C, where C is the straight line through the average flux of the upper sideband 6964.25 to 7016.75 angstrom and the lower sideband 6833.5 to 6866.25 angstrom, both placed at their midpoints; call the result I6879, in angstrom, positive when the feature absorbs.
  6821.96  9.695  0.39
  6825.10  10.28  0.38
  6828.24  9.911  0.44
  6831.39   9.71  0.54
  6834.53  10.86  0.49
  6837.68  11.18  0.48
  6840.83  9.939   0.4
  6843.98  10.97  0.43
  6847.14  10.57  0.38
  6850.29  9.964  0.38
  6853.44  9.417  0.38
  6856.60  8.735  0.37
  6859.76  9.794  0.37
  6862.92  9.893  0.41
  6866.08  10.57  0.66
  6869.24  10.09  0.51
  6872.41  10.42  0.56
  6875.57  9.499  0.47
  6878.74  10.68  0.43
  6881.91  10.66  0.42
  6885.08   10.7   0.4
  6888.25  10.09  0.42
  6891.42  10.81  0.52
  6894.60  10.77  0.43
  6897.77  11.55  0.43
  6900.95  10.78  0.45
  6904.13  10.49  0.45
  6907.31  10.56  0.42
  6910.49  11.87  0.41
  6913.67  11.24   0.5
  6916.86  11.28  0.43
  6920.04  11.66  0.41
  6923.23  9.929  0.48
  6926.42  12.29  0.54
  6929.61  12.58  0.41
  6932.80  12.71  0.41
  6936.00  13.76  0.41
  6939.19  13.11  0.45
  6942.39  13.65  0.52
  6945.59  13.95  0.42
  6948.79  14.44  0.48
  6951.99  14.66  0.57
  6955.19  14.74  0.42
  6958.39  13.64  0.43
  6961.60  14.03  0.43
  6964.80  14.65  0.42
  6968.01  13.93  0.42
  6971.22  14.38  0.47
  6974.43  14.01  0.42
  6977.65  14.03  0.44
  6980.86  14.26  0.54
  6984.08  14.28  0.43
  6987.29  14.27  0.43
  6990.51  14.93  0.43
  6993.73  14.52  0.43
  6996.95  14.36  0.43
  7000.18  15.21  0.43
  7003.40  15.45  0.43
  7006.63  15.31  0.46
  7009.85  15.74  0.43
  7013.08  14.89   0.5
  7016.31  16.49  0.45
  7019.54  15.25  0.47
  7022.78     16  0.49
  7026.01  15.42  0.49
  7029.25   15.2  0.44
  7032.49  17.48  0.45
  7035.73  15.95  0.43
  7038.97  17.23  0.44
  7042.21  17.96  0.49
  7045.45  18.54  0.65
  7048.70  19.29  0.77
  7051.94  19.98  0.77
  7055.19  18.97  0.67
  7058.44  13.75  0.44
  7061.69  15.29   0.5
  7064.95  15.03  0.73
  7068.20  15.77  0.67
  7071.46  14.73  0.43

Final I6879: 1.4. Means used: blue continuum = 10.1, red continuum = 14.7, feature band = 10.3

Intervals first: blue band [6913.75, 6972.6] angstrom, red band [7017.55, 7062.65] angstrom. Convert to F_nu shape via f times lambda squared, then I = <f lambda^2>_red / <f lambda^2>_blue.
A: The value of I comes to 1.31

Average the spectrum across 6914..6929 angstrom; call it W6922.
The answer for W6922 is 11.4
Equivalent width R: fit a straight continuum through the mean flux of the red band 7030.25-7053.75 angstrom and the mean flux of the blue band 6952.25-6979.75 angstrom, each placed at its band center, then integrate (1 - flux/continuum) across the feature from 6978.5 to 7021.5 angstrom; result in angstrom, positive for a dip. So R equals 2.5 angstrom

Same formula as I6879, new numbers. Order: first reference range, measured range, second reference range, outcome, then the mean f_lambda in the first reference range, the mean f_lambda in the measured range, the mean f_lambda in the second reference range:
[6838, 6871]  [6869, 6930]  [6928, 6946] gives 4.64 angstrom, 10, 10.9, 13.2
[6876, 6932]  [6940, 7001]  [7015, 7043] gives -2.14 angstrom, 11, 14.3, 16.3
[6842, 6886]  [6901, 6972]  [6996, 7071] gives -0.19 angstrom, 10.1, 12.8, 16.3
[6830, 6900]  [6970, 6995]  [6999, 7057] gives 0.97 angstrom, 10.3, 14.3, 16.7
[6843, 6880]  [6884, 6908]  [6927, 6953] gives 1.74 angstrom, 10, 10.7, 13.5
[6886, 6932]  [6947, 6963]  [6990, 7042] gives -1.48 angstrom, 11.2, 14.3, 15.7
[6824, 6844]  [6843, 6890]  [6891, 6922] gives 2.49 angstrom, 10.4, 10.1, 11.1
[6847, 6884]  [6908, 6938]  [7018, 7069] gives 0.70 angstrom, 10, 11.9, 16.7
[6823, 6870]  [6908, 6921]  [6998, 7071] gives 0.98 angstrom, 10.1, 11.4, 16.3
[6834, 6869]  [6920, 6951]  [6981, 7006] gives -0.09 angstrom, 10.1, 12.9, 14.7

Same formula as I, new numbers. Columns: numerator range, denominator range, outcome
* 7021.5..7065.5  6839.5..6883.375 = 1.77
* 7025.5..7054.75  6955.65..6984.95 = 1.27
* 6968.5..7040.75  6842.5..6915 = 1.51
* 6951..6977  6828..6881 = 1.45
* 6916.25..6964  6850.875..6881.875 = 1.35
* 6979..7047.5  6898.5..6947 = 1.34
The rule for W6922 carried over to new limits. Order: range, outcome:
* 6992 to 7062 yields 16.3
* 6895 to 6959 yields 12.4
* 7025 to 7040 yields 16.2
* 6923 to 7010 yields 14.1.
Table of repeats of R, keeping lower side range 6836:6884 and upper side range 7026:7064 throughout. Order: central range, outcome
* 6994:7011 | 0.42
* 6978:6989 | 0.41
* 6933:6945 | -0.29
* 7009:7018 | 0.13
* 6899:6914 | 1.18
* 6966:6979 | 0.26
